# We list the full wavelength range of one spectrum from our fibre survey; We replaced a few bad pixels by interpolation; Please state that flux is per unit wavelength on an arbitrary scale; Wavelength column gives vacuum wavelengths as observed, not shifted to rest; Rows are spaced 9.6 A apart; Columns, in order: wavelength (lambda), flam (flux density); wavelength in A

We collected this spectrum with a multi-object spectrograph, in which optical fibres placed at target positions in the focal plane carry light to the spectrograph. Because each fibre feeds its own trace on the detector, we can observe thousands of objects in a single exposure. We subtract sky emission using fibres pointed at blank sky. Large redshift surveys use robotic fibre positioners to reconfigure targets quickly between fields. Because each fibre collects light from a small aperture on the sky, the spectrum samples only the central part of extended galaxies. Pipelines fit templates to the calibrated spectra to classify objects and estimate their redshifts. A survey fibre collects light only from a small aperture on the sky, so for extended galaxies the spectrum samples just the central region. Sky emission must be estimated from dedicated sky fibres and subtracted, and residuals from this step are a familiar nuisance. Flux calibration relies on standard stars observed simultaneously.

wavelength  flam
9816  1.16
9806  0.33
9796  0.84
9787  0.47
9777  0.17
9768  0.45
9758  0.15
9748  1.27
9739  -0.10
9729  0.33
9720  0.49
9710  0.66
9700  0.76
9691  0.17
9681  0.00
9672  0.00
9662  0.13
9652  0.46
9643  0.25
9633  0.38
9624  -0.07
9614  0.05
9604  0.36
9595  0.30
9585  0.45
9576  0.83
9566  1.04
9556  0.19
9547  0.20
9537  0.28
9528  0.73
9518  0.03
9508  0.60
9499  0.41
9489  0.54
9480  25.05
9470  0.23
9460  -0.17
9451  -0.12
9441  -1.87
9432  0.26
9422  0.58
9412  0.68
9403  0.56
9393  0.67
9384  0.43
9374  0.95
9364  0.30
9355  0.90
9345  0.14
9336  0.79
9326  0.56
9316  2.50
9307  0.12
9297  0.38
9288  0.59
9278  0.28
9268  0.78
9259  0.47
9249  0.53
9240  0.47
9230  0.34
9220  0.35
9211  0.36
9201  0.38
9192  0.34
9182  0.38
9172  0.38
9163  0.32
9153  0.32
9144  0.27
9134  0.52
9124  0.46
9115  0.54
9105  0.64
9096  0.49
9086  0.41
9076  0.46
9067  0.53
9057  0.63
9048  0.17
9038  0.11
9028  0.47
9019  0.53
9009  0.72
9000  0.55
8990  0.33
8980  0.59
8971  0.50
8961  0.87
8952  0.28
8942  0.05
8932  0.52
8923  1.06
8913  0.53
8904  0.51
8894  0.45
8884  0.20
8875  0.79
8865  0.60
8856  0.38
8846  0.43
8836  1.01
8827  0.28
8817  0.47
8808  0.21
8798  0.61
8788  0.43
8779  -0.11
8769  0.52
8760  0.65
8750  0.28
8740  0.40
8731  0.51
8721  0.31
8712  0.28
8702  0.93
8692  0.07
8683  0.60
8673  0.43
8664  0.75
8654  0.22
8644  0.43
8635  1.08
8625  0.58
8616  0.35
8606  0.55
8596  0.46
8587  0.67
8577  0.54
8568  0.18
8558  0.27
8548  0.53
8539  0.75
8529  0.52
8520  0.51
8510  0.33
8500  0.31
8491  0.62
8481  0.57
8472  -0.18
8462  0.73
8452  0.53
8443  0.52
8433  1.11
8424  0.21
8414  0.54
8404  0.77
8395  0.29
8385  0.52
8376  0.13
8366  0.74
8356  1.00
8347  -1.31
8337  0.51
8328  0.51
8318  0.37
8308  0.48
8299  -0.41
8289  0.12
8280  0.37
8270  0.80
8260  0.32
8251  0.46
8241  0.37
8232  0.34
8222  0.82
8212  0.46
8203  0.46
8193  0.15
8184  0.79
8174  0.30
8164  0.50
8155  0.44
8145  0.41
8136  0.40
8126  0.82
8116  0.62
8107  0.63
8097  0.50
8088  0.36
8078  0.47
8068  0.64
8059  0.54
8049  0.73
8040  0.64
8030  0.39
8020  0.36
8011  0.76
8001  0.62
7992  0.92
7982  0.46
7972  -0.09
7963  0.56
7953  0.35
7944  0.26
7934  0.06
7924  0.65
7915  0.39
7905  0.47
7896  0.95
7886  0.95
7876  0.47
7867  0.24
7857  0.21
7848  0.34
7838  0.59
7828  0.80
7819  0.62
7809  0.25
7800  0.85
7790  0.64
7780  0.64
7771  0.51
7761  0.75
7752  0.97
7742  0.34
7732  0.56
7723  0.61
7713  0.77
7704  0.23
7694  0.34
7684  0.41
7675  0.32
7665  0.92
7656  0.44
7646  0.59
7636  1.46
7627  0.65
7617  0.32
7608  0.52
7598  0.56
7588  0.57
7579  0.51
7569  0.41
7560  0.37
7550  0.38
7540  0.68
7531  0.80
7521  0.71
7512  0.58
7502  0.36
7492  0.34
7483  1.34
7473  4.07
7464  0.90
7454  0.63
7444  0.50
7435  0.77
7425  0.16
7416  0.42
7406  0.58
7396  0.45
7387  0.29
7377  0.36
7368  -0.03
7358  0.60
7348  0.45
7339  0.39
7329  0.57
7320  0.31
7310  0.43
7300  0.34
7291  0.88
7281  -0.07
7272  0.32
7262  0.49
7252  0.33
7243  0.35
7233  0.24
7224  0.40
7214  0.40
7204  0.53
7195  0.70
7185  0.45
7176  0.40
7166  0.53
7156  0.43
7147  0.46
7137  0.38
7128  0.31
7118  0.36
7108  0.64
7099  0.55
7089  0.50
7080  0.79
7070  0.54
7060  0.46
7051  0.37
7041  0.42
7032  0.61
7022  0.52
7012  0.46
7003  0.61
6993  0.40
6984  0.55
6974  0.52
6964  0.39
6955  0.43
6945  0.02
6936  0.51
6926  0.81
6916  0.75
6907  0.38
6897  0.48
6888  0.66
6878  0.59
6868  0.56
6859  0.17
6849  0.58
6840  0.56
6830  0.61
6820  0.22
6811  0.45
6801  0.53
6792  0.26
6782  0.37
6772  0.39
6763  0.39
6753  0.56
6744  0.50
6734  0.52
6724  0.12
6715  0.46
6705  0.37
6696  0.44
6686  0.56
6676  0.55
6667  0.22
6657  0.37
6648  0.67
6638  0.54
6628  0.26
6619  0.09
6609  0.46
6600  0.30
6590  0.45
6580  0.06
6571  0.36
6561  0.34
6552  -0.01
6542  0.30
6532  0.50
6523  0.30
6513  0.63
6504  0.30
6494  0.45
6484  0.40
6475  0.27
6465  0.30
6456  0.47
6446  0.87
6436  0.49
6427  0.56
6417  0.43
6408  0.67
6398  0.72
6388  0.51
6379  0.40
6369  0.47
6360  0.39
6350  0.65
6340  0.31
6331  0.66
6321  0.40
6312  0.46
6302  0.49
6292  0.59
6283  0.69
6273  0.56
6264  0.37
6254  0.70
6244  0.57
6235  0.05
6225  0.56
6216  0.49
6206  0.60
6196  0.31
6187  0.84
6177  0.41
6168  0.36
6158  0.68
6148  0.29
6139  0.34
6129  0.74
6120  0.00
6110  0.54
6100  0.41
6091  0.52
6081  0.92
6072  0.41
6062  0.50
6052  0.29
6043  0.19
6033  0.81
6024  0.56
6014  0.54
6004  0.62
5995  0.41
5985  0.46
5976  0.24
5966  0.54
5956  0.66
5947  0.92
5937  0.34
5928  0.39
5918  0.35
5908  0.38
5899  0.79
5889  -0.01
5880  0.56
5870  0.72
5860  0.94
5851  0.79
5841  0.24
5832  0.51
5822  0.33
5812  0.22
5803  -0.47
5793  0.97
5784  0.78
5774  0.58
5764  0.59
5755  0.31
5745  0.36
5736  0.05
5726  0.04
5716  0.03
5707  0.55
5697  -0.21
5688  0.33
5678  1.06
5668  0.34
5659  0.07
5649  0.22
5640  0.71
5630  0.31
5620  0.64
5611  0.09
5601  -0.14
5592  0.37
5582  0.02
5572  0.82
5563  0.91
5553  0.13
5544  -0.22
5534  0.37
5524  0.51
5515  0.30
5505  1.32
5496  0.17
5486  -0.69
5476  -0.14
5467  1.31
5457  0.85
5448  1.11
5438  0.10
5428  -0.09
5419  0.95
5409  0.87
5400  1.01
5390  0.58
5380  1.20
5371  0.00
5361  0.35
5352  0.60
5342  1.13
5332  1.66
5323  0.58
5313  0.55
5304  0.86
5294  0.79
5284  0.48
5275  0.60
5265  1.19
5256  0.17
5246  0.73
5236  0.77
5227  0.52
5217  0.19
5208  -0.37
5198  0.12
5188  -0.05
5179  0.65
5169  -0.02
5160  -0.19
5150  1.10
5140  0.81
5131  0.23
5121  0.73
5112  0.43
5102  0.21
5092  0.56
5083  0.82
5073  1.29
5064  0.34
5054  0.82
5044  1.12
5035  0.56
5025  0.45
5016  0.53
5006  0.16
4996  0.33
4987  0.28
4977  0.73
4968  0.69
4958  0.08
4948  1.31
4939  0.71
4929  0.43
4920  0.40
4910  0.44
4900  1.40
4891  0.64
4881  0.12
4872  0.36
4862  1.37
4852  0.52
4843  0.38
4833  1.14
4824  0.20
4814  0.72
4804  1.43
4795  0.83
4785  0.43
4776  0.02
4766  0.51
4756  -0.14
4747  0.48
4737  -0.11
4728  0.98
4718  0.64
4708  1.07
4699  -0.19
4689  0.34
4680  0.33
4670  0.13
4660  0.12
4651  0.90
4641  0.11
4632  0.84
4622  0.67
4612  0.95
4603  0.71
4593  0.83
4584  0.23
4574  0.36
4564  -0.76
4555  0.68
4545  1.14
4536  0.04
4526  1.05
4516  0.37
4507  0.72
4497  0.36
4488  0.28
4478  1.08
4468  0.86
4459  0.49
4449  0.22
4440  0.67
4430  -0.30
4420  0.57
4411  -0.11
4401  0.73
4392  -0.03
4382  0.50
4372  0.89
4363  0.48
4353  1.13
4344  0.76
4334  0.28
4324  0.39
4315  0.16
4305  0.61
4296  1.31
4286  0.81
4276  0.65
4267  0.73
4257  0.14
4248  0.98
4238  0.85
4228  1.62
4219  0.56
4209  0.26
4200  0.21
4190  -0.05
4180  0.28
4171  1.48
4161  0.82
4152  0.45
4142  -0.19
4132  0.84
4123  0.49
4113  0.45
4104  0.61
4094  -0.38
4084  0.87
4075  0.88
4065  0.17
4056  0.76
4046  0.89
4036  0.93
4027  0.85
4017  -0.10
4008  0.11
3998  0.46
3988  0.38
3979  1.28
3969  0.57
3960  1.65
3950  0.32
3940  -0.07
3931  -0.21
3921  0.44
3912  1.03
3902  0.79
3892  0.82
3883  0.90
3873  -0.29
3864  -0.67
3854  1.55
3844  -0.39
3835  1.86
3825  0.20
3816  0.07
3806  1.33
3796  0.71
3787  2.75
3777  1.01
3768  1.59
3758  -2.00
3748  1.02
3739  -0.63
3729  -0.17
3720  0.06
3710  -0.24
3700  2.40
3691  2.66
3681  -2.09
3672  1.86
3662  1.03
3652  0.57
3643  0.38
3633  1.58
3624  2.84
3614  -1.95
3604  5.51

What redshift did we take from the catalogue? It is 1.004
